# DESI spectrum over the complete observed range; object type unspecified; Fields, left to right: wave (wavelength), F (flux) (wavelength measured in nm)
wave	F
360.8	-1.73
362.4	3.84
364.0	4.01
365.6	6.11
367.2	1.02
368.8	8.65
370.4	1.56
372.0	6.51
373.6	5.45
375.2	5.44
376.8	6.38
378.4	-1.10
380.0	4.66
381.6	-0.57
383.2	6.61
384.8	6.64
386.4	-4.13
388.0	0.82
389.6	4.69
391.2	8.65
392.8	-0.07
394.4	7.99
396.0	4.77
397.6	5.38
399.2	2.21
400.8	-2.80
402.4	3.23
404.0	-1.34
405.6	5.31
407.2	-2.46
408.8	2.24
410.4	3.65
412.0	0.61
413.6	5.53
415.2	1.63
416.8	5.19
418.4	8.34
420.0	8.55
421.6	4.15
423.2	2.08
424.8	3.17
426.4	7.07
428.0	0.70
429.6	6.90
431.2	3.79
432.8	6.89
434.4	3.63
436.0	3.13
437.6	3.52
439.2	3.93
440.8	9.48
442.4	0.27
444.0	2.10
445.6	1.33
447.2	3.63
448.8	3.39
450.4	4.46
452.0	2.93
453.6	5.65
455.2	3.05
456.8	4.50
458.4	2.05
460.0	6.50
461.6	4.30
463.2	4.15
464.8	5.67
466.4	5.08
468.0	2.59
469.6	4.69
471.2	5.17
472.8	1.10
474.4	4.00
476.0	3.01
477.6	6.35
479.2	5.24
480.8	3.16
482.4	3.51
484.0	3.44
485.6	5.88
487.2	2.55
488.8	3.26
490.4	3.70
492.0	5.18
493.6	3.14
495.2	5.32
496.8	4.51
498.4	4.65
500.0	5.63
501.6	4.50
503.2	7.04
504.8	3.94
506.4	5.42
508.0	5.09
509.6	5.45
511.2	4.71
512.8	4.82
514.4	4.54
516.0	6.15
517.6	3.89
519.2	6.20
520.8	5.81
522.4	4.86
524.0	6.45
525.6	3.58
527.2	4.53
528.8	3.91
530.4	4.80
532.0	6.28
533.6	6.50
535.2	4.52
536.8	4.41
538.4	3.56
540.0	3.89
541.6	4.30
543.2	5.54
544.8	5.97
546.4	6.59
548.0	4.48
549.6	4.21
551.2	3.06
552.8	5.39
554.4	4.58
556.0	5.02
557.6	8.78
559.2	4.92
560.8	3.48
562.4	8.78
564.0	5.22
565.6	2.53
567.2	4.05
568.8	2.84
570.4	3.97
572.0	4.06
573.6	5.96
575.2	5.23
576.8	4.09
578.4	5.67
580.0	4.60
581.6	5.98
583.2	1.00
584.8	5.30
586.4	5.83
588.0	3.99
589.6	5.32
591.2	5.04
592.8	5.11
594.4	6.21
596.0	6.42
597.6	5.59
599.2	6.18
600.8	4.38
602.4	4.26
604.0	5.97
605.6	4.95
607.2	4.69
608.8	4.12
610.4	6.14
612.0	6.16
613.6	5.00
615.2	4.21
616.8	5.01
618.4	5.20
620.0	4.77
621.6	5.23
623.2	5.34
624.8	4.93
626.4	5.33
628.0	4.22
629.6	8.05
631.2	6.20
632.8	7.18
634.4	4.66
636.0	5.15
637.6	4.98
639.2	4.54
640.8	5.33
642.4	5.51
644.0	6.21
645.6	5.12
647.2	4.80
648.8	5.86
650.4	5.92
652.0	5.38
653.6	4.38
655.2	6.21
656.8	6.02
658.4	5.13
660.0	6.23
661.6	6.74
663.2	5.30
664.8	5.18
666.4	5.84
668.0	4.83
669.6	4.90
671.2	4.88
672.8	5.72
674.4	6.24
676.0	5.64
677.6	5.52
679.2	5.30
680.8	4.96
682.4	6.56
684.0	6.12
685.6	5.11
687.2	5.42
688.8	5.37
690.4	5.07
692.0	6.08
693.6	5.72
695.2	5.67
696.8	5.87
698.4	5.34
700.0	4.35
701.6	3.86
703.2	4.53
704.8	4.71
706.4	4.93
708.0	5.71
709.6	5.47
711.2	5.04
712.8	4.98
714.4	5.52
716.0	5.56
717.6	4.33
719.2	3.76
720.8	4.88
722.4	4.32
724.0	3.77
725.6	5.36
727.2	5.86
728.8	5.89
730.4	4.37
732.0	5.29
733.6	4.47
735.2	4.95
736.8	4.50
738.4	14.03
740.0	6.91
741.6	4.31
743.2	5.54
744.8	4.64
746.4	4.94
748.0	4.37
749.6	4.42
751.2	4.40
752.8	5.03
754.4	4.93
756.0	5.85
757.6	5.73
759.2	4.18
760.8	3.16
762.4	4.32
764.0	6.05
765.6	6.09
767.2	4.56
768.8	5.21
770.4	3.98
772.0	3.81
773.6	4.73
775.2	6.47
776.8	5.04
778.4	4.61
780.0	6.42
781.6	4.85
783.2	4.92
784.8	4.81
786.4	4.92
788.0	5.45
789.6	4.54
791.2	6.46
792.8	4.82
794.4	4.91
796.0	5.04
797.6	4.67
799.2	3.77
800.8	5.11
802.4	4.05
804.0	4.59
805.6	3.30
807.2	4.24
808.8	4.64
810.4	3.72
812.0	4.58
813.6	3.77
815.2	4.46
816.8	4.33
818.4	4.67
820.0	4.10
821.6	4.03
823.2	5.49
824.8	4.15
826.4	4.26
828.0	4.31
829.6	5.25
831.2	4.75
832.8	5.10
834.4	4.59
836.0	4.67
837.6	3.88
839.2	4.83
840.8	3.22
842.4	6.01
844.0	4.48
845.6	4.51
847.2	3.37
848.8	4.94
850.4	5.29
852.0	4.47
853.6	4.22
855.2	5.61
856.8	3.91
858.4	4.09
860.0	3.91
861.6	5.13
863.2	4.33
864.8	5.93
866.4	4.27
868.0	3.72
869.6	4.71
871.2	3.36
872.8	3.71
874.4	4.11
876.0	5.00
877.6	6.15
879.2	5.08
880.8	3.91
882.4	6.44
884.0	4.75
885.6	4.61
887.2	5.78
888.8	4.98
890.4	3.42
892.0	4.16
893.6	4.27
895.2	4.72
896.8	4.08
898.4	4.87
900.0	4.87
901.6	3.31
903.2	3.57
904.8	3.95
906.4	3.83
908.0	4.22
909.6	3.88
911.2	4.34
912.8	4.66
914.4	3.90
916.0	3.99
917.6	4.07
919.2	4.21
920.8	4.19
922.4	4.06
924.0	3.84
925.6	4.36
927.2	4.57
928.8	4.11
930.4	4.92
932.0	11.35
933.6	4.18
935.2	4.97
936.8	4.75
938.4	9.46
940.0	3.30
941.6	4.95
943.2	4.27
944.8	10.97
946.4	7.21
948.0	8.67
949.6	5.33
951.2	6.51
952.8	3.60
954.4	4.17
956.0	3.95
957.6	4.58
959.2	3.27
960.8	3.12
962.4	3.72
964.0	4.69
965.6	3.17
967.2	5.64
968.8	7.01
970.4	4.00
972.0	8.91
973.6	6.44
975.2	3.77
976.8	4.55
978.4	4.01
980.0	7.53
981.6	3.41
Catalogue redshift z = 0.12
